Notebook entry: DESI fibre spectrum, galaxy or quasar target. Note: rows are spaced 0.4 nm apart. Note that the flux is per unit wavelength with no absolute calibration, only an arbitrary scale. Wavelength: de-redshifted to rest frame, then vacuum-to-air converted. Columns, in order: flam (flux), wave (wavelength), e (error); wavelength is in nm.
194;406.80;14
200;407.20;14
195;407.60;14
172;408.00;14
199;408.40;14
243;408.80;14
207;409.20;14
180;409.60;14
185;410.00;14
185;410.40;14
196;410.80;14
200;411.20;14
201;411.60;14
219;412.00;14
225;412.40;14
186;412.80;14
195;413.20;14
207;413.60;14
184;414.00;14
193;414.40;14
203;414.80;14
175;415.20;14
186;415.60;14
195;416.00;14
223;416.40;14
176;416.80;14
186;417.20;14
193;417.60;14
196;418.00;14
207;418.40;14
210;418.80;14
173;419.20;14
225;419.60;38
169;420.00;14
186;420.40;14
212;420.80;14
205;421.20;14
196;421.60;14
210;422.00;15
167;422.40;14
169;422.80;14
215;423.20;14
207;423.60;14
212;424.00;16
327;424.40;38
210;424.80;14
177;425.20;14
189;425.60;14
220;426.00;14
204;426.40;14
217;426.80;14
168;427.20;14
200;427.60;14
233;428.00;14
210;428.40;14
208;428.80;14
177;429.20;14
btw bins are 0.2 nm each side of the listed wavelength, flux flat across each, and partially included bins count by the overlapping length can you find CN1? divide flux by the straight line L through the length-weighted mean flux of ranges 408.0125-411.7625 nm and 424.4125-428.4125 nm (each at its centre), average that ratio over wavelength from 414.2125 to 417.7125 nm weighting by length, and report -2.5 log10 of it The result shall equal 0.05 mag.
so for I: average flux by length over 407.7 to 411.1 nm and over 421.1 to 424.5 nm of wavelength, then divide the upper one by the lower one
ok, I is 1.1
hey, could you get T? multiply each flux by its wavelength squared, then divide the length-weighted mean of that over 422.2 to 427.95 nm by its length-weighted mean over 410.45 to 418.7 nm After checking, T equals 1.10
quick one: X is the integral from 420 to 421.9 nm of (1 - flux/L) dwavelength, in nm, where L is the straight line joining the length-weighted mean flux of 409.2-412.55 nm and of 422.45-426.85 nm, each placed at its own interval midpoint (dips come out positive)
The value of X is 0.102 nm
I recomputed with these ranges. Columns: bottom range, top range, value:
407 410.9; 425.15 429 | 1.04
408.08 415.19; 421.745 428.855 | 1.04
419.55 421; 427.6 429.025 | 1.10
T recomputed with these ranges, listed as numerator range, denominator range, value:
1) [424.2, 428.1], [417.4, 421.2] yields 1.12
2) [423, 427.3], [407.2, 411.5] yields 1.18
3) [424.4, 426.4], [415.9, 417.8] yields 1.14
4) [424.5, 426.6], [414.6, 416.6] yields 1.10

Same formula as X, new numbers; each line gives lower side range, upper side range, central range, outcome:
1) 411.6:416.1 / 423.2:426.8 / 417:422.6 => 0.35 nm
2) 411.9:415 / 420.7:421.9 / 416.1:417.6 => 0.06 nm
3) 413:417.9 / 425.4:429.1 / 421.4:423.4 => 0.09 nm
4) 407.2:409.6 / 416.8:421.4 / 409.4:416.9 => 0.11 nm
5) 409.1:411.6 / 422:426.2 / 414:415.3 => 0.05 nm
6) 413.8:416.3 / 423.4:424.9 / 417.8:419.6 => 0.10 nm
